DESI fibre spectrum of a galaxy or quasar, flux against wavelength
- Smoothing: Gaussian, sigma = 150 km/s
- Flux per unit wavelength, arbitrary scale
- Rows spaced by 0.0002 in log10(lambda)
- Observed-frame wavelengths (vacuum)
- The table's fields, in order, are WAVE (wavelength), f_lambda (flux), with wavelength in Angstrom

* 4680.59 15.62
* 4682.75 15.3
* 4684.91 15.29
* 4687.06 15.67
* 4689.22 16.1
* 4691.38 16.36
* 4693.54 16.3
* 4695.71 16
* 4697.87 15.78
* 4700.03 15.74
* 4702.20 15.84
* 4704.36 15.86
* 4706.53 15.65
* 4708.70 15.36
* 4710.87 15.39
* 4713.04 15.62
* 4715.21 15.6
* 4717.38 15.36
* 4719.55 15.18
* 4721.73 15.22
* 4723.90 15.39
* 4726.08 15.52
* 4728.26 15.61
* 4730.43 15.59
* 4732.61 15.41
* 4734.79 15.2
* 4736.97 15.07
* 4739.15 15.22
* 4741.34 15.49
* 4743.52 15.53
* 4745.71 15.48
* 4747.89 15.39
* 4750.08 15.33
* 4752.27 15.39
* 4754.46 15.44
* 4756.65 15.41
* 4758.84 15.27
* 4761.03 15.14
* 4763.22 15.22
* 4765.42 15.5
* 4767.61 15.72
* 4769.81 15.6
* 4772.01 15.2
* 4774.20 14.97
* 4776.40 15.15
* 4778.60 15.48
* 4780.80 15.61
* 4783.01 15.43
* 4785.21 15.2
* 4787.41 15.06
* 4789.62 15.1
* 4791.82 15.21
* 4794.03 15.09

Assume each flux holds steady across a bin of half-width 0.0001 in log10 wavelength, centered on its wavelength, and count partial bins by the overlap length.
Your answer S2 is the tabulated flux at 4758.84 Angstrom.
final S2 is 15.27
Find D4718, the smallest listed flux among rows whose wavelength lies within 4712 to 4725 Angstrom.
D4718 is 15.18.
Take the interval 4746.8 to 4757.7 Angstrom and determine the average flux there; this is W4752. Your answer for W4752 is 15.4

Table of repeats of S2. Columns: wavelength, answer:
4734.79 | 15.2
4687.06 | 15.67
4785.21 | 15.2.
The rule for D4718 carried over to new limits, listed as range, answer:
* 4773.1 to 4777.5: 14.97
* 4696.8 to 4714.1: 15.36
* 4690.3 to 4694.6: 16.3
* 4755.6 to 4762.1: 15.14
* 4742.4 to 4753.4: 15.33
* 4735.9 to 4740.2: 15.07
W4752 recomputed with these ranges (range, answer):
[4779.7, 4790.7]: 15.3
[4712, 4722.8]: 15.4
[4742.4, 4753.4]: 15.4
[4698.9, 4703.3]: 15.8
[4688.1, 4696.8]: 16.2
